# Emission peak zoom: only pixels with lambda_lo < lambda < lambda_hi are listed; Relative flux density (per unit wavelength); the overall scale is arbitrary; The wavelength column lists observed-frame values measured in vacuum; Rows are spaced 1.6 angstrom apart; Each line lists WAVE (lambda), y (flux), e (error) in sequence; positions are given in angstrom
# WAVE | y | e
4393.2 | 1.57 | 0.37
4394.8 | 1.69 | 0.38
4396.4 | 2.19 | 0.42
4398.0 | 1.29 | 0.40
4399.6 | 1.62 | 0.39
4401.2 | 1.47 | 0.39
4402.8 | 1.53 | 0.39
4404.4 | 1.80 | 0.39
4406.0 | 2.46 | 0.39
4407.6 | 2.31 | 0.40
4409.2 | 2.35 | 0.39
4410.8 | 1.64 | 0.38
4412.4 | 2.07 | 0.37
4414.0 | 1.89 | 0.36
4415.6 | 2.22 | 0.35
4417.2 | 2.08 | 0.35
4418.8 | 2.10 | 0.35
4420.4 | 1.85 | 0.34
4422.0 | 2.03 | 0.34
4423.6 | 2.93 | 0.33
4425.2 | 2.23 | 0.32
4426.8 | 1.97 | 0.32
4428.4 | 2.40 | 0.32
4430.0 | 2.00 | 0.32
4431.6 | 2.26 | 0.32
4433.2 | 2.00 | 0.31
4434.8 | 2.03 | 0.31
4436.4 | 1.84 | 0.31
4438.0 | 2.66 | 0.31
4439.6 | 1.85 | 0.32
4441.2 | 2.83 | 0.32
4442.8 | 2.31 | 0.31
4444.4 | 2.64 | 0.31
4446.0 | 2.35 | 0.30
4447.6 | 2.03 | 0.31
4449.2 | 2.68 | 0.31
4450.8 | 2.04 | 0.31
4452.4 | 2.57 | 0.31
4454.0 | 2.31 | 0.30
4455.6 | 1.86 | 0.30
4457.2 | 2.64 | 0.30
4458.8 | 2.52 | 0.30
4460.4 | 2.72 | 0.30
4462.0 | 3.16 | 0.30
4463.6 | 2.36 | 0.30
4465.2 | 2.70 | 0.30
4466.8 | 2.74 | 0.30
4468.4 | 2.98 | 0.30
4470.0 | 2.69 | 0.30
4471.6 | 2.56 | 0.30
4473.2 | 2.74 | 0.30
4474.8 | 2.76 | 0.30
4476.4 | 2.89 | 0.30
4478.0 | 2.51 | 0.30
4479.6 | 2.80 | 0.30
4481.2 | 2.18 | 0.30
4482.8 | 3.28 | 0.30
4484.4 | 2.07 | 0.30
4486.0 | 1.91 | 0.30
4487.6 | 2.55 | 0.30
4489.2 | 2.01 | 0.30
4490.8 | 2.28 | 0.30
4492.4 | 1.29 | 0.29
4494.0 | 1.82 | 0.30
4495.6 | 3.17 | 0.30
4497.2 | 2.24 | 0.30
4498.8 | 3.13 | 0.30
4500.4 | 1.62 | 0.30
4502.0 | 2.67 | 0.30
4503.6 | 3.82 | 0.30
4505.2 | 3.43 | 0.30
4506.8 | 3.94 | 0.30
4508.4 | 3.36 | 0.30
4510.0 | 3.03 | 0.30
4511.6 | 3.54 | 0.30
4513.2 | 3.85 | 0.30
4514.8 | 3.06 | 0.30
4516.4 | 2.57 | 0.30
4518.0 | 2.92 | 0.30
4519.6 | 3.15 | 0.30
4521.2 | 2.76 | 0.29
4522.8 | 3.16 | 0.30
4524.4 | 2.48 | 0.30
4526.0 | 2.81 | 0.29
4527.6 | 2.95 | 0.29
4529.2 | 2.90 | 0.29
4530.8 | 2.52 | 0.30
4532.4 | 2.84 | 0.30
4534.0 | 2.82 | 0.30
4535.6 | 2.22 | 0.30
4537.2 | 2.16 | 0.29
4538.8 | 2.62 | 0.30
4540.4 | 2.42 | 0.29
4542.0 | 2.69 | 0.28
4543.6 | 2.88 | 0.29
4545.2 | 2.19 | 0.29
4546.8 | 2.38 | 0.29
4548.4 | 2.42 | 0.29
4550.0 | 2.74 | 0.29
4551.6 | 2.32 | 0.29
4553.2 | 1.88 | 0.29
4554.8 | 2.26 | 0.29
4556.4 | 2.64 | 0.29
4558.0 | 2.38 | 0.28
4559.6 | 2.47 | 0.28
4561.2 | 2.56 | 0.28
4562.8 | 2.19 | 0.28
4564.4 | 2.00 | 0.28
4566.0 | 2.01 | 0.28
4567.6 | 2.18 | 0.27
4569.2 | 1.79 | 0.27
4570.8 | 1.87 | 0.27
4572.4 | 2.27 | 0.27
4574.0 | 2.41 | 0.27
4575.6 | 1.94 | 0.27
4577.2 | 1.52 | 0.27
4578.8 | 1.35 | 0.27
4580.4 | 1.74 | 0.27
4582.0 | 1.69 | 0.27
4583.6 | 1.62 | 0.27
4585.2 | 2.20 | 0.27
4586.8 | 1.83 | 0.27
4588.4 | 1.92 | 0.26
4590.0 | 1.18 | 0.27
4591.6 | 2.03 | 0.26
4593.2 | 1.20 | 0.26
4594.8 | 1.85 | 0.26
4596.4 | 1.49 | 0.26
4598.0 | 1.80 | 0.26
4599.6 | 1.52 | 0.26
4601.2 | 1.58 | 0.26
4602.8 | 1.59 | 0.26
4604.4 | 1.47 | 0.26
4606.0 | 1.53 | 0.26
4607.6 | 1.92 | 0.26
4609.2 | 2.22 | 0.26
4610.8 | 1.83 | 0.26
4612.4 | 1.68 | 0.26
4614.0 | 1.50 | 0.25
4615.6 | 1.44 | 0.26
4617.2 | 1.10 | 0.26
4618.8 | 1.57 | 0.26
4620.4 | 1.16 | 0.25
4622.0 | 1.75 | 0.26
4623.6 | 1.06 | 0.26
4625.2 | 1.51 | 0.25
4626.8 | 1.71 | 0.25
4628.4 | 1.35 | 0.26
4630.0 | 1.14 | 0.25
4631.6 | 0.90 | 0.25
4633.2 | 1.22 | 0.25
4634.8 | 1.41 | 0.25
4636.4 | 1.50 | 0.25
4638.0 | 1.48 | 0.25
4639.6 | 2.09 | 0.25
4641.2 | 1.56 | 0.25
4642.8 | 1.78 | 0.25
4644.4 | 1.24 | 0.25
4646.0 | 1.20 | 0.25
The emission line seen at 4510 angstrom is C IV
